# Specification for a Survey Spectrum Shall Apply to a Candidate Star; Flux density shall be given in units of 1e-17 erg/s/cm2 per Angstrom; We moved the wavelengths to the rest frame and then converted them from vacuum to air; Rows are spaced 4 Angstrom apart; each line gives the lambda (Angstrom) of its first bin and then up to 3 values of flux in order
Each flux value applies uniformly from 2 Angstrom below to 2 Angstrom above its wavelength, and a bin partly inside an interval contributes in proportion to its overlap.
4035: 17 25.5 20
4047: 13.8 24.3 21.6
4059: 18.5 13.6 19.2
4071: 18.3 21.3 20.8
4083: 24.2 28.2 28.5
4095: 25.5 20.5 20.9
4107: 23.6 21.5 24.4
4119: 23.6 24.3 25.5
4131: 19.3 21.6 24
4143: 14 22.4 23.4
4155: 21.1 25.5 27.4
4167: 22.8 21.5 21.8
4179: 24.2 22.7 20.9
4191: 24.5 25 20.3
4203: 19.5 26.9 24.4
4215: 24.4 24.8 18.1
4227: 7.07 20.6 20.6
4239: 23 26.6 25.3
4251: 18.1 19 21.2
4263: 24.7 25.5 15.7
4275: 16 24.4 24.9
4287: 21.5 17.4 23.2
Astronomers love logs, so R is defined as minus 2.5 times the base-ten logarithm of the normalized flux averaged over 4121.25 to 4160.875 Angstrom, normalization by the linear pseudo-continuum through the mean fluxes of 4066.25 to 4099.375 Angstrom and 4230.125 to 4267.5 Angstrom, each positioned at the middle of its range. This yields 0.04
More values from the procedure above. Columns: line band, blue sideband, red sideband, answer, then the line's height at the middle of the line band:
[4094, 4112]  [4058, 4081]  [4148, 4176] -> -0.10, 20.3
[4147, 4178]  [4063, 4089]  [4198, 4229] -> -0.12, 20.9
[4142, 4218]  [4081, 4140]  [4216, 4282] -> -0.03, 22.2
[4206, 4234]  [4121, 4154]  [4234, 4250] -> 0.13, 23.3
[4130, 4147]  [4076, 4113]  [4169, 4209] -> 0.16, 23.2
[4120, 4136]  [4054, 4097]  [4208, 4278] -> -0.06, 21.6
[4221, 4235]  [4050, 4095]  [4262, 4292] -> 0.31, 21.4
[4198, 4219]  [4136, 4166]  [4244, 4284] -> -0.07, 22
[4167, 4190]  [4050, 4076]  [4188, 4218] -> 0.02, 22.8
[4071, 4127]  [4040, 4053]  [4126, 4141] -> -0.10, 21.4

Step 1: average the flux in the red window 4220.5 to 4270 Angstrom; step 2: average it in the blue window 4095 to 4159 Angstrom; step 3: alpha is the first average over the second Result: 0.93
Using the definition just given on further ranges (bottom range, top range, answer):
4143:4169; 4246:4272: 0.93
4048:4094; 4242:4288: 1.01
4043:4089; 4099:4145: 1.08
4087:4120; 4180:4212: 0.97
